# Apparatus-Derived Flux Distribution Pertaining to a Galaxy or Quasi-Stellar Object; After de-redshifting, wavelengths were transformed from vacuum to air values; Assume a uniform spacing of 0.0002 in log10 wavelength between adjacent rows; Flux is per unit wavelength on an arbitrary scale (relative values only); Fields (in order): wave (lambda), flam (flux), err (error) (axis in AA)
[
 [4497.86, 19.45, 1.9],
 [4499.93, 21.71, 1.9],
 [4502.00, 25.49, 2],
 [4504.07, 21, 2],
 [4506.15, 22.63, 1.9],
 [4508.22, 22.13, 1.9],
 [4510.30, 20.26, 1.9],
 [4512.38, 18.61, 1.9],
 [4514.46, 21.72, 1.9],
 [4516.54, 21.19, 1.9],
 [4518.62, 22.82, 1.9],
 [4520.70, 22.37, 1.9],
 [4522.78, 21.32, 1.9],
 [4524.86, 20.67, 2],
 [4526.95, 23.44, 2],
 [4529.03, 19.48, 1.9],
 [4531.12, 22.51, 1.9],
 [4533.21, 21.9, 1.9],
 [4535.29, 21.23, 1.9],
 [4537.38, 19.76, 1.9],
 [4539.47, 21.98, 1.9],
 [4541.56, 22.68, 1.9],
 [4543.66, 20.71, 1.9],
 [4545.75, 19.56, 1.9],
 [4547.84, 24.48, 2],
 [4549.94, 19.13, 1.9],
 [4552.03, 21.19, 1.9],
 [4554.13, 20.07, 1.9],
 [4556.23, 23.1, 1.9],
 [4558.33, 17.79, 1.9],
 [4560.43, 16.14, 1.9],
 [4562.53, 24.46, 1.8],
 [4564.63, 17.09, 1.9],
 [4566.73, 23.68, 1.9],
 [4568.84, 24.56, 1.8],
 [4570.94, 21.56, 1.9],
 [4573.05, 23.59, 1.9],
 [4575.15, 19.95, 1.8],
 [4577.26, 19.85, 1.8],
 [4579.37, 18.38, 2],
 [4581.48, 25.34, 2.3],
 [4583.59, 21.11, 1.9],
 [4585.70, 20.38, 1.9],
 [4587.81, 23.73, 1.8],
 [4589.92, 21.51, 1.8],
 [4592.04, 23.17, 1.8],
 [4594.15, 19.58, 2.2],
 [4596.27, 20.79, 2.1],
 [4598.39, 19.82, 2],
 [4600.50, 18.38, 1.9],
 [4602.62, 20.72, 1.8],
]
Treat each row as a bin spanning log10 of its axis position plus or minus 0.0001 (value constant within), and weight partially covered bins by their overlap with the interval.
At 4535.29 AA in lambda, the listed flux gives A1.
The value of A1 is 21.23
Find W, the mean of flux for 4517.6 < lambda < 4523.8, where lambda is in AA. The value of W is 22.2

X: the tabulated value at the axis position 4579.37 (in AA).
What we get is 18.38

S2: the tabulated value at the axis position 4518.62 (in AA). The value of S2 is 22.82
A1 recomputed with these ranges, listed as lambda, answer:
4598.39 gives 19.82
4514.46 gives 21.72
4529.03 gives 19.48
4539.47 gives 21.98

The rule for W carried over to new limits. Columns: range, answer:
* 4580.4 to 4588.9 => 22.6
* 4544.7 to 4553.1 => 21.1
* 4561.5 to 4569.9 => 22.4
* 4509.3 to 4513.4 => 19.4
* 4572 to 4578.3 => 21.1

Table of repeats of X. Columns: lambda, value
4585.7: 20.38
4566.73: 23.68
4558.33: 17.79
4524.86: 20.67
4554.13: 20.07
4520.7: 22.37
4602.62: 20.72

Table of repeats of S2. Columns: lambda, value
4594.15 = 19.58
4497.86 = 19.45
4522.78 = 21.32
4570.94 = 21.56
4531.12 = 22.51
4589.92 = 21.51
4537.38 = 19.76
